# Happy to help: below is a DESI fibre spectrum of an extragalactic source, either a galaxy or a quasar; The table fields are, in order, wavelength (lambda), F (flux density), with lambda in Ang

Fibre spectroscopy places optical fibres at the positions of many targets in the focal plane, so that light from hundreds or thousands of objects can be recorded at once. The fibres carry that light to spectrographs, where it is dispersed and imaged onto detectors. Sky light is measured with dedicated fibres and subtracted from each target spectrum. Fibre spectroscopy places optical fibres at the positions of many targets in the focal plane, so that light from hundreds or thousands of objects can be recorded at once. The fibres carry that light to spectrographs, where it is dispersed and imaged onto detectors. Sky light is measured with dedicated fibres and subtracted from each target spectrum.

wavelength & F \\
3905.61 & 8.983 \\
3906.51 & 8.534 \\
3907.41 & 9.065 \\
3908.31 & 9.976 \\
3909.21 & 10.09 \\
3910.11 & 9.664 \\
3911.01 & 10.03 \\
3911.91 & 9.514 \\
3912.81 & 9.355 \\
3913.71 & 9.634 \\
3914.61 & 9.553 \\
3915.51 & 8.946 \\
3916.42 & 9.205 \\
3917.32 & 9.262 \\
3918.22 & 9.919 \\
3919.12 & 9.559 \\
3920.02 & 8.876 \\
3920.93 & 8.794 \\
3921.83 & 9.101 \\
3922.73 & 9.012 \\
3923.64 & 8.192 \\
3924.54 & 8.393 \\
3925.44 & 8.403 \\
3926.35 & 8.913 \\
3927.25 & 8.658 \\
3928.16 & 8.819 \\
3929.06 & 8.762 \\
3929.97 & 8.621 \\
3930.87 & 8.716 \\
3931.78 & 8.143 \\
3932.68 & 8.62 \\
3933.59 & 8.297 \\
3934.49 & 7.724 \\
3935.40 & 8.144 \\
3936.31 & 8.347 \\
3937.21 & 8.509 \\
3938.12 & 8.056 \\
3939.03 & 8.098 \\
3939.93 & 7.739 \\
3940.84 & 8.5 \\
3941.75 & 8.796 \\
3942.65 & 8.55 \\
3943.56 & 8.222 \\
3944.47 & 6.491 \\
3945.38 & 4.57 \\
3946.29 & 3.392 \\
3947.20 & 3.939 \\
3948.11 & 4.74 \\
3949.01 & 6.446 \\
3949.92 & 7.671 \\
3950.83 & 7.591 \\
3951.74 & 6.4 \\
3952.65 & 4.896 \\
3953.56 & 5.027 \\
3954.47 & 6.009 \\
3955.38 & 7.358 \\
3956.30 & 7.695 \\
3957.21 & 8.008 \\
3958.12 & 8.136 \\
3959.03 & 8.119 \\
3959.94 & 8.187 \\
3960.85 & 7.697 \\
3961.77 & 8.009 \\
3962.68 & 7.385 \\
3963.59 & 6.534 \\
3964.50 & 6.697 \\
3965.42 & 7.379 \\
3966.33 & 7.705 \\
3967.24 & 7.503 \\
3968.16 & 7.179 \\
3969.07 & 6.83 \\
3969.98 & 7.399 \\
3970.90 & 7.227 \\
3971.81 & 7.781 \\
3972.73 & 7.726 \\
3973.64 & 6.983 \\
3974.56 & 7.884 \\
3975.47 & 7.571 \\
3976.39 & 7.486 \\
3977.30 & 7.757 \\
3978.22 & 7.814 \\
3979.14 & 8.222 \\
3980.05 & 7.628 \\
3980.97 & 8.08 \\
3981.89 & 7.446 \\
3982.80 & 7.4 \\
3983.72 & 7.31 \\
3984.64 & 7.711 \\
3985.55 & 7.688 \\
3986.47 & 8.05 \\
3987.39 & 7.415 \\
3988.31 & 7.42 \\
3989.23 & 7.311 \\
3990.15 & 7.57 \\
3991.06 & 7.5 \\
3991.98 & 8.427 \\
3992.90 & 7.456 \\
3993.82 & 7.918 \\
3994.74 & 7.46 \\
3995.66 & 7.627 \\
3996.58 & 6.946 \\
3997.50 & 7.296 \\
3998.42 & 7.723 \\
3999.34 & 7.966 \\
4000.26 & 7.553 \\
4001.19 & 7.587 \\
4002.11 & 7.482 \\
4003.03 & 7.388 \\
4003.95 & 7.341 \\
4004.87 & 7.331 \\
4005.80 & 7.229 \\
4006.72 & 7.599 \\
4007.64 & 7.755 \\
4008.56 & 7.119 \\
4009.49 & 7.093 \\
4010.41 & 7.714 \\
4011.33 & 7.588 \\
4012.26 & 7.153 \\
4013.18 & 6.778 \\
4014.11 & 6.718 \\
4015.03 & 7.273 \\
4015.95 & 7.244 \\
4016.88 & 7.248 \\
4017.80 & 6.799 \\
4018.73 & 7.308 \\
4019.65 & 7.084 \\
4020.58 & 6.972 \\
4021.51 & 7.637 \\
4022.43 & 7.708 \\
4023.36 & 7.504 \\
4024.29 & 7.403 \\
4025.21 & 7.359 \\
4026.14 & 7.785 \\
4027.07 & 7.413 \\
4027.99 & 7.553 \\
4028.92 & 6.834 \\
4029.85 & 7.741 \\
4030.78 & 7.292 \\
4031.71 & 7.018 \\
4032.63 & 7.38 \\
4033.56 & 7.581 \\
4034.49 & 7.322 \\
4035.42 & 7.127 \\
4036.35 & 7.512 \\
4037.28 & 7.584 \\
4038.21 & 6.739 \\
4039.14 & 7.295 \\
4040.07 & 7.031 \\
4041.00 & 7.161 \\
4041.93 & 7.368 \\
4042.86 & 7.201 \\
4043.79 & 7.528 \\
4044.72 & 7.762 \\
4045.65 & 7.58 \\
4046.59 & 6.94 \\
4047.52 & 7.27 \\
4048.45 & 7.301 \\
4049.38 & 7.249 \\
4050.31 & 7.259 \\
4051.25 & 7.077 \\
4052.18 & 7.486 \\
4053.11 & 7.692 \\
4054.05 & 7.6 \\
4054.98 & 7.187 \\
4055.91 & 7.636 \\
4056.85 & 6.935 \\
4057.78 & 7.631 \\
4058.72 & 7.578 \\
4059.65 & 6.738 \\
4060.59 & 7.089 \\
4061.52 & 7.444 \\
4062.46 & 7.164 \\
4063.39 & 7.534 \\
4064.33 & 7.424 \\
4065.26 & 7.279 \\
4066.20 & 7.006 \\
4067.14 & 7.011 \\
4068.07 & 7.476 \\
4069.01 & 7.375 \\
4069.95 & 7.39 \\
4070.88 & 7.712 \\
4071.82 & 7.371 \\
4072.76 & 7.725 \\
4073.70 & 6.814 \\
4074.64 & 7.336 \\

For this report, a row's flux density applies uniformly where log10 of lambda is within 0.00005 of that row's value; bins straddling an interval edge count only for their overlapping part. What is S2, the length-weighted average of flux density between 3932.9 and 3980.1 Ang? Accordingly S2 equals 7.27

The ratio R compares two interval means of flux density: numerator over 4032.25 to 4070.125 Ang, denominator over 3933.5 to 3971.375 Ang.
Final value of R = 1.0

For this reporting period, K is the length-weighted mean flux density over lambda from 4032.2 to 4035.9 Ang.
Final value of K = 7.34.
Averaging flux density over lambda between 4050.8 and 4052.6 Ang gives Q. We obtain 7.29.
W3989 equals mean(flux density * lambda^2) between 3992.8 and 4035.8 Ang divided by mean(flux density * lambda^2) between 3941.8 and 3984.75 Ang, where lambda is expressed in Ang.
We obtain 1.1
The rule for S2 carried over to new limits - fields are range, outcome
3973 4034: 7.46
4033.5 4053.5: 7.31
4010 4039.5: 7.3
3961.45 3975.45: 7.35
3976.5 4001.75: 7.64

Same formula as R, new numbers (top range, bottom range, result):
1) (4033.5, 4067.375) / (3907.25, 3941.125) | 0.82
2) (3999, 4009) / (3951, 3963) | 1.05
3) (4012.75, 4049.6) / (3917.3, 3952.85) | 0.93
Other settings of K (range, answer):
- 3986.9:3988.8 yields 7.4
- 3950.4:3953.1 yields 6.29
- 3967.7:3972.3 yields 7.28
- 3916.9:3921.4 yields 9.29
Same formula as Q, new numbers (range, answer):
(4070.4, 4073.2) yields 7.61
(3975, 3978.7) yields 7.66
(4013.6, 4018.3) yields 7.05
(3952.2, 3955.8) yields 5.81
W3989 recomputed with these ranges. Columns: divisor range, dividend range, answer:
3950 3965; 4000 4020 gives 1.05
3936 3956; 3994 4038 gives 1.12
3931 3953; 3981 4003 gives 1.08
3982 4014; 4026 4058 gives 1.00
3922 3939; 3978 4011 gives 0.92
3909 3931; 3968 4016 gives 0.85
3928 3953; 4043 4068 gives 1.05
